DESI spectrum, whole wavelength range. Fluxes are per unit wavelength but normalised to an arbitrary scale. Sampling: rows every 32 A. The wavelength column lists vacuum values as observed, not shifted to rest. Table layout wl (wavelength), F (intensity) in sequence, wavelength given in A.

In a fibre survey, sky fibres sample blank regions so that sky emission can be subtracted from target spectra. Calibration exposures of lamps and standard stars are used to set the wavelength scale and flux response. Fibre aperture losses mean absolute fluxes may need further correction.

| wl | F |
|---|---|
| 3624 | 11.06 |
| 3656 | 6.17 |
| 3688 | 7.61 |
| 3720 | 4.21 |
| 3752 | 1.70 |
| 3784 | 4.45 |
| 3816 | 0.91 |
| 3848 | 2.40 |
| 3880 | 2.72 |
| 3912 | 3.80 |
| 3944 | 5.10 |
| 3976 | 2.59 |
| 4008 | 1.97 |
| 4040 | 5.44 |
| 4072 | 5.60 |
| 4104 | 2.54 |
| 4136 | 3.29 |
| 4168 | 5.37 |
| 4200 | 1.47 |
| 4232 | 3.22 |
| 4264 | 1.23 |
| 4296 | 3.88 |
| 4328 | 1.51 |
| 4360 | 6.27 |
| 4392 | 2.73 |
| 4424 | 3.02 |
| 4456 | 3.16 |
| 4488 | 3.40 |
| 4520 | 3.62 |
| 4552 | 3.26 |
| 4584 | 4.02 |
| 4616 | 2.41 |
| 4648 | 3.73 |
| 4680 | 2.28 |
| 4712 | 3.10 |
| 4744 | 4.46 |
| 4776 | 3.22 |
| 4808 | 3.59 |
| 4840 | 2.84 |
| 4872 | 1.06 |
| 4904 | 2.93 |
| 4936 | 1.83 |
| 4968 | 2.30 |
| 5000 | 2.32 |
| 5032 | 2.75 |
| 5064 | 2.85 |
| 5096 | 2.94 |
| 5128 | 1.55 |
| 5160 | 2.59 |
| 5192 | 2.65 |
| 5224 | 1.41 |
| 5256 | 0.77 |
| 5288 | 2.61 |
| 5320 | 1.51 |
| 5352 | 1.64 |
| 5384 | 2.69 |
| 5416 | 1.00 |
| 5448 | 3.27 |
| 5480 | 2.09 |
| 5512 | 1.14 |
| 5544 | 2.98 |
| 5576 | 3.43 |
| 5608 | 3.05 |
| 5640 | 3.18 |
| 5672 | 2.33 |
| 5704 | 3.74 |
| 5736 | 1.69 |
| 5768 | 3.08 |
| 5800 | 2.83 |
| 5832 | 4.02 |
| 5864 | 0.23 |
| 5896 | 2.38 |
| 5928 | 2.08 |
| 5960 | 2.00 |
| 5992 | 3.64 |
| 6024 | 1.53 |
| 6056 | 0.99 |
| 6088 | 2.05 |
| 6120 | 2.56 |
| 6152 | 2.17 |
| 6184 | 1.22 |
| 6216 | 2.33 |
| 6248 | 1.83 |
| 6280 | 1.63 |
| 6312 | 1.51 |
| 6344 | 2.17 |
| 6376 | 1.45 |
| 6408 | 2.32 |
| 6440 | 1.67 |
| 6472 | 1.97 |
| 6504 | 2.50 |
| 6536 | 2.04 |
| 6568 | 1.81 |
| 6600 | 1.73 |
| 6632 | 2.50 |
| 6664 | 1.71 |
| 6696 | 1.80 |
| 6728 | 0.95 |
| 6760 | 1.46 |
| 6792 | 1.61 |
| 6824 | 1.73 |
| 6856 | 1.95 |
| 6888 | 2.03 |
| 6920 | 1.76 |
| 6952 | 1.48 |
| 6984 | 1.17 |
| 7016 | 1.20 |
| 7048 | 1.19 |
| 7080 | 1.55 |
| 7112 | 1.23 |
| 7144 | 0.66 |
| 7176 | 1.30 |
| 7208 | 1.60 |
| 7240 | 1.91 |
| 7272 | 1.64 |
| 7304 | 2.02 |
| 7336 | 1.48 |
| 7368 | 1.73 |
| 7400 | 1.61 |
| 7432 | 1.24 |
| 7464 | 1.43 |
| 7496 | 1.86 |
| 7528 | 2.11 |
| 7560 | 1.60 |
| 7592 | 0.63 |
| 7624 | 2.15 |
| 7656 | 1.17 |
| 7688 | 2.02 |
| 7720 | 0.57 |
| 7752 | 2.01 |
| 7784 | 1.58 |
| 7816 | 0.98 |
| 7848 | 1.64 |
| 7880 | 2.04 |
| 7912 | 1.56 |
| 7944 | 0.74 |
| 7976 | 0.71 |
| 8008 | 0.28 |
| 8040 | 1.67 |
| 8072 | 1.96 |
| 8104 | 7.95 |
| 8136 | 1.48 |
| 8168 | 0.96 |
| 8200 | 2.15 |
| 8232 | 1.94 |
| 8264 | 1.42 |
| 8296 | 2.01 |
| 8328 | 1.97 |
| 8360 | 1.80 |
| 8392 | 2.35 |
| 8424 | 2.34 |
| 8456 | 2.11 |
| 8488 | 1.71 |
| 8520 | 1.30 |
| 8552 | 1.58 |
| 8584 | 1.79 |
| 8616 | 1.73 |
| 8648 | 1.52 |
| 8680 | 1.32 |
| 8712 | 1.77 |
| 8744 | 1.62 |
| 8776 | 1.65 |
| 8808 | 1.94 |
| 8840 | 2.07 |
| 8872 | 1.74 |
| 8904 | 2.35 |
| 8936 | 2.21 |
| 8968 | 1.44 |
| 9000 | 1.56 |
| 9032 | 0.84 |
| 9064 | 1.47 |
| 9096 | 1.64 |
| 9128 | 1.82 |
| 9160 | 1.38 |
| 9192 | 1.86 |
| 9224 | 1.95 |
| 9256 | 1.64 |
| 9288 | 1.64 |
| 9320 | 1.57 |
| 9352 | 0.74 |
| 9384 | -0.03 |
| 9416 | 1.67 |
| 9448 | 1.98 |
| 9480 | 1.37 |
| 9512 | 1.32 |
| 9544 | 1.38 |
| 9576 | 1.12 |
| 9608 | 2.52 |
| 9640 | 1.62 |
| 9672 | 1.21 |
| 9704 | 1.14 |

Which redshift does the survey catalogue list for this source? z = 1.18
